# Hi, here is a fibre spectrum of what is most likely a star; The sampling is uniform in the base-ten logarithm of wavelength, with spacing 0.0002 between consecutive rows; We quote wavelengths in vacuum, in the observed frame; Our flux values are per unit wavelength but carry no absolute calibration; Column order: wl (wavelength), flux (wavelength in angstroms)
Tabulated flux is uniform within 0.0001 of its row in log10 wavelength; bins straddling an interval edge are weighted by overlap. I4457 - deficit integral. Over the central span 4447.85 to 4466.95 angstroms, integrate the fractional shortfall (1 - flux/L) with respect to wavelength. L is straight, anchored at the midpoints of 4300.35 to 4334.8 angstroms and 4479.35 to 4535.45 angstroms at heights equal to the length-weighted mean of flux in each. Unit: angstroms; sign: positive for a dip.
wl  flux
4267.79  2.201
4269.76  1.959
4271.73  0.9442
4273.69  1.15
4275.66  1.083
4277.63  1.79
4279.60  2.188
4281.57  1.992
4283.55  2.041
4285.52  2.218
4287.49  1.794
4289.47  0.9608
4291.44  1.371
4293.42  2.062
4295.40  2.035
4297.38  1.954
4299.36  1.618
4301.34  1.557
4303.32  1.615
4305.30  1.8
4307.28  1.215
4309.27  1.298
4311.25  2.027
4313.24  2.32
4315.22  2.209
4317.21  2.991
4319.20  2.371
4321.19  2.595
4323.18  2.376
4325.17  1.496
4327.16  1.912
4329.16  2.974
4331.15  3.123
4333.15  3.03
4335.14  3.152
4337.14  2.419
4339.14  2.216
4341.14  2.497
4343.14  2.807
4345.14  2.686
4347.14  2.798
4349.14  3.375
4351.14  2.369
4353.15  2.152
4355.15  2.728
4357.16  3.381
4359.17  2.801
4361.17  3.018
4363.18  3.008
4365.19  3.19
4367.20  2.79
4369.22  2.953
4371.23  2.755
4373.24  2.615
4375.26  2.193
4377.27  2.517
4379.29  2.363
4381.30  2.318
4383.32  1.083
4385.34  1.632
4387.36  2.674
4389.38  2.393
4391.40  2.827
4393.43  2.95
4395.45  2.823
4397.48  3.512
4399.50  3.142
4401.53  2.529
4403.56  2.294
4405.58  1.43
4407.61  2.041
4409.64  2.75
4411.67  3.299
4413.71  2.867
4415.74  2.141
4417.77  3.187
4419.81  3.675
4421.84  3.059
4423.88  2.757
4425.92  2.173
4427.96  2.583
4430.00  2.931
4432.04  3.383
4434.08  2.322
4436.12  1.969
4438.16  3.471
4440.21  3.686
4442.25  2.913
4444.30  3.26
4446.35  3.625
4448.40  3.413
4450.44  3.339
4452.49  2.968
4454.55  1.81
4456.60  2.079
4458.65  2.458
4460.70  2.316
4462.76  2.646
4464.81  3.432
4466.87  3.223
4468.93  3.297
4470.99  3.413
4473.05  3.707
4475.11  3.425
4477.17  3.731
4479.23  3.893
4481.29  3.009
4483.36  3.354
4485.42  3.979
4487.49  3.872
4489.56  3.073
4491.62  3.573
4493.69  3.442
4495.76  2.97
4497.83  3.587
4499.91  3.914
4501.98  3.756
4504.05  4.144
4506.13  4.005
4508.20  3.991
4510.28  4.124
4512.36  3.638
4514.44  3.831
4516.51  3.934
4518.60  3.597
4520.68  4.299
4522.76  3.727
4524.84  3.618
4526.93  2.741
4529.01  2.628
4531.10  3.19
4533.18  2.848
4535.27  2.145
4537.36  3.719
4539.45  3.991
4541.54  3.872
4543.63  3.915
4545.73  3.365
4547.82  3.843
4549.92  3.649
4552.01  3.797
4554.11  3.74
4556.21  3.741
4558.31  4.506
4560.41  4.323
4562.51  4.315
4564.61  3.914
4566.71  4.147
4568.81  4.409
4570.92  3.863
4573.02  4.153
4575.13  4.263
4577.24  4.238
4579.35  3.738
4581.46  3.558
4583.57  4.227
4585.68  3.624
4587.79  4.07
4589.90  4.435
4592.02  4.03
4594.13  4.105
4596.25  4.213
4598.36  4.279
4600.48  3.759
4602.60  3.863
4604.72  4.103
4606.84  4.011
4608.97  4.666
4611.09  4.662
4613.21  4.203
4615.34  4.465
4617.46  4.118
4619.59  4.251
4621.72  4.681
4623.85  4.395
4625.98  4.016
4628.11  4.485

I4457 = 2.7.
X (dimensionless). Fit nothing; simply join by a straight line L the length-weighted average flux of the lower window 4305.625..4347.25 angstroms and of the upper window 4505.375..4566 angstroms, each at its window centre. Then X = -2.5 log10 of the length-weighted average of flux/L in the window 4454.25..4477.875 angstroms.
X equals 0.10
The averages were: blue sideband 2.39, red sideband 3.69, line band 2.99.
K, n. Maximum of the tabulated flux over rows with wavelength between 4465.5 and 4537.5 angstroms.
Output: 4.299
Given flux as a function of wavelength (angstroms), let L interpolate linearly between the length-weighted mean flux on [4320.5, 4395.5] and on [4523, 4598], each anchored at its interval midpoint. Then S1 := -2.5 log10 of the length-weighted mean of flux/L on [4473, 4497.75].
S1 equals -0.045 mag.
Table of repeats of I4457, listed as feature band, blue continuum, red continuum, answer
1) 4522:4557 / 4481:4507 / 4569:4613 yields 3.7 angstroms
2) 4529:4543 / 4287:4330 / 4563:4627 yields 1.6 angstroms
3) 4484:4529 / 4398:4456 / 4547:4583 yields -2.2 angstroms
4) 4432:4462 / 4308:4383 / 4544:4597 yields 3.4 angstroms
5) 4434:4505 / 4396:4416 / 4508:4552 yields -3.2 angstroms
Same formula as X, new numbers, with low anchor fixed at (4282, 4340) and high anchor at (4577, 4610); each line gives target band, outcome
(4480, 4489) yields -0.08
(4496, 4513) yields -0.13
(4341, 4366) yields -0.19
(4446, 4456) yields 0.04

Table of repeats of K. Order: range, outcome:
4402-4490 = 3.979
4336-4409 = 3.512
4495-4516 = 4.144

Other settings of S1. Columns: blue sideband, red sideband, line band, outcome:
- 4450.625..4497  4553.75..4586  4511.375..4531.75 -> 0.03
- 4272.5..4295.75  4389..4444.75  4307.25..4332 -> -0.13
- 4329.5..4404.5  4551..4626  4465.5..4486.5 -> -0.03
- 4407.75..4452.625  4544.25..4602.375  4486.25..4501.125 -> -0.02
